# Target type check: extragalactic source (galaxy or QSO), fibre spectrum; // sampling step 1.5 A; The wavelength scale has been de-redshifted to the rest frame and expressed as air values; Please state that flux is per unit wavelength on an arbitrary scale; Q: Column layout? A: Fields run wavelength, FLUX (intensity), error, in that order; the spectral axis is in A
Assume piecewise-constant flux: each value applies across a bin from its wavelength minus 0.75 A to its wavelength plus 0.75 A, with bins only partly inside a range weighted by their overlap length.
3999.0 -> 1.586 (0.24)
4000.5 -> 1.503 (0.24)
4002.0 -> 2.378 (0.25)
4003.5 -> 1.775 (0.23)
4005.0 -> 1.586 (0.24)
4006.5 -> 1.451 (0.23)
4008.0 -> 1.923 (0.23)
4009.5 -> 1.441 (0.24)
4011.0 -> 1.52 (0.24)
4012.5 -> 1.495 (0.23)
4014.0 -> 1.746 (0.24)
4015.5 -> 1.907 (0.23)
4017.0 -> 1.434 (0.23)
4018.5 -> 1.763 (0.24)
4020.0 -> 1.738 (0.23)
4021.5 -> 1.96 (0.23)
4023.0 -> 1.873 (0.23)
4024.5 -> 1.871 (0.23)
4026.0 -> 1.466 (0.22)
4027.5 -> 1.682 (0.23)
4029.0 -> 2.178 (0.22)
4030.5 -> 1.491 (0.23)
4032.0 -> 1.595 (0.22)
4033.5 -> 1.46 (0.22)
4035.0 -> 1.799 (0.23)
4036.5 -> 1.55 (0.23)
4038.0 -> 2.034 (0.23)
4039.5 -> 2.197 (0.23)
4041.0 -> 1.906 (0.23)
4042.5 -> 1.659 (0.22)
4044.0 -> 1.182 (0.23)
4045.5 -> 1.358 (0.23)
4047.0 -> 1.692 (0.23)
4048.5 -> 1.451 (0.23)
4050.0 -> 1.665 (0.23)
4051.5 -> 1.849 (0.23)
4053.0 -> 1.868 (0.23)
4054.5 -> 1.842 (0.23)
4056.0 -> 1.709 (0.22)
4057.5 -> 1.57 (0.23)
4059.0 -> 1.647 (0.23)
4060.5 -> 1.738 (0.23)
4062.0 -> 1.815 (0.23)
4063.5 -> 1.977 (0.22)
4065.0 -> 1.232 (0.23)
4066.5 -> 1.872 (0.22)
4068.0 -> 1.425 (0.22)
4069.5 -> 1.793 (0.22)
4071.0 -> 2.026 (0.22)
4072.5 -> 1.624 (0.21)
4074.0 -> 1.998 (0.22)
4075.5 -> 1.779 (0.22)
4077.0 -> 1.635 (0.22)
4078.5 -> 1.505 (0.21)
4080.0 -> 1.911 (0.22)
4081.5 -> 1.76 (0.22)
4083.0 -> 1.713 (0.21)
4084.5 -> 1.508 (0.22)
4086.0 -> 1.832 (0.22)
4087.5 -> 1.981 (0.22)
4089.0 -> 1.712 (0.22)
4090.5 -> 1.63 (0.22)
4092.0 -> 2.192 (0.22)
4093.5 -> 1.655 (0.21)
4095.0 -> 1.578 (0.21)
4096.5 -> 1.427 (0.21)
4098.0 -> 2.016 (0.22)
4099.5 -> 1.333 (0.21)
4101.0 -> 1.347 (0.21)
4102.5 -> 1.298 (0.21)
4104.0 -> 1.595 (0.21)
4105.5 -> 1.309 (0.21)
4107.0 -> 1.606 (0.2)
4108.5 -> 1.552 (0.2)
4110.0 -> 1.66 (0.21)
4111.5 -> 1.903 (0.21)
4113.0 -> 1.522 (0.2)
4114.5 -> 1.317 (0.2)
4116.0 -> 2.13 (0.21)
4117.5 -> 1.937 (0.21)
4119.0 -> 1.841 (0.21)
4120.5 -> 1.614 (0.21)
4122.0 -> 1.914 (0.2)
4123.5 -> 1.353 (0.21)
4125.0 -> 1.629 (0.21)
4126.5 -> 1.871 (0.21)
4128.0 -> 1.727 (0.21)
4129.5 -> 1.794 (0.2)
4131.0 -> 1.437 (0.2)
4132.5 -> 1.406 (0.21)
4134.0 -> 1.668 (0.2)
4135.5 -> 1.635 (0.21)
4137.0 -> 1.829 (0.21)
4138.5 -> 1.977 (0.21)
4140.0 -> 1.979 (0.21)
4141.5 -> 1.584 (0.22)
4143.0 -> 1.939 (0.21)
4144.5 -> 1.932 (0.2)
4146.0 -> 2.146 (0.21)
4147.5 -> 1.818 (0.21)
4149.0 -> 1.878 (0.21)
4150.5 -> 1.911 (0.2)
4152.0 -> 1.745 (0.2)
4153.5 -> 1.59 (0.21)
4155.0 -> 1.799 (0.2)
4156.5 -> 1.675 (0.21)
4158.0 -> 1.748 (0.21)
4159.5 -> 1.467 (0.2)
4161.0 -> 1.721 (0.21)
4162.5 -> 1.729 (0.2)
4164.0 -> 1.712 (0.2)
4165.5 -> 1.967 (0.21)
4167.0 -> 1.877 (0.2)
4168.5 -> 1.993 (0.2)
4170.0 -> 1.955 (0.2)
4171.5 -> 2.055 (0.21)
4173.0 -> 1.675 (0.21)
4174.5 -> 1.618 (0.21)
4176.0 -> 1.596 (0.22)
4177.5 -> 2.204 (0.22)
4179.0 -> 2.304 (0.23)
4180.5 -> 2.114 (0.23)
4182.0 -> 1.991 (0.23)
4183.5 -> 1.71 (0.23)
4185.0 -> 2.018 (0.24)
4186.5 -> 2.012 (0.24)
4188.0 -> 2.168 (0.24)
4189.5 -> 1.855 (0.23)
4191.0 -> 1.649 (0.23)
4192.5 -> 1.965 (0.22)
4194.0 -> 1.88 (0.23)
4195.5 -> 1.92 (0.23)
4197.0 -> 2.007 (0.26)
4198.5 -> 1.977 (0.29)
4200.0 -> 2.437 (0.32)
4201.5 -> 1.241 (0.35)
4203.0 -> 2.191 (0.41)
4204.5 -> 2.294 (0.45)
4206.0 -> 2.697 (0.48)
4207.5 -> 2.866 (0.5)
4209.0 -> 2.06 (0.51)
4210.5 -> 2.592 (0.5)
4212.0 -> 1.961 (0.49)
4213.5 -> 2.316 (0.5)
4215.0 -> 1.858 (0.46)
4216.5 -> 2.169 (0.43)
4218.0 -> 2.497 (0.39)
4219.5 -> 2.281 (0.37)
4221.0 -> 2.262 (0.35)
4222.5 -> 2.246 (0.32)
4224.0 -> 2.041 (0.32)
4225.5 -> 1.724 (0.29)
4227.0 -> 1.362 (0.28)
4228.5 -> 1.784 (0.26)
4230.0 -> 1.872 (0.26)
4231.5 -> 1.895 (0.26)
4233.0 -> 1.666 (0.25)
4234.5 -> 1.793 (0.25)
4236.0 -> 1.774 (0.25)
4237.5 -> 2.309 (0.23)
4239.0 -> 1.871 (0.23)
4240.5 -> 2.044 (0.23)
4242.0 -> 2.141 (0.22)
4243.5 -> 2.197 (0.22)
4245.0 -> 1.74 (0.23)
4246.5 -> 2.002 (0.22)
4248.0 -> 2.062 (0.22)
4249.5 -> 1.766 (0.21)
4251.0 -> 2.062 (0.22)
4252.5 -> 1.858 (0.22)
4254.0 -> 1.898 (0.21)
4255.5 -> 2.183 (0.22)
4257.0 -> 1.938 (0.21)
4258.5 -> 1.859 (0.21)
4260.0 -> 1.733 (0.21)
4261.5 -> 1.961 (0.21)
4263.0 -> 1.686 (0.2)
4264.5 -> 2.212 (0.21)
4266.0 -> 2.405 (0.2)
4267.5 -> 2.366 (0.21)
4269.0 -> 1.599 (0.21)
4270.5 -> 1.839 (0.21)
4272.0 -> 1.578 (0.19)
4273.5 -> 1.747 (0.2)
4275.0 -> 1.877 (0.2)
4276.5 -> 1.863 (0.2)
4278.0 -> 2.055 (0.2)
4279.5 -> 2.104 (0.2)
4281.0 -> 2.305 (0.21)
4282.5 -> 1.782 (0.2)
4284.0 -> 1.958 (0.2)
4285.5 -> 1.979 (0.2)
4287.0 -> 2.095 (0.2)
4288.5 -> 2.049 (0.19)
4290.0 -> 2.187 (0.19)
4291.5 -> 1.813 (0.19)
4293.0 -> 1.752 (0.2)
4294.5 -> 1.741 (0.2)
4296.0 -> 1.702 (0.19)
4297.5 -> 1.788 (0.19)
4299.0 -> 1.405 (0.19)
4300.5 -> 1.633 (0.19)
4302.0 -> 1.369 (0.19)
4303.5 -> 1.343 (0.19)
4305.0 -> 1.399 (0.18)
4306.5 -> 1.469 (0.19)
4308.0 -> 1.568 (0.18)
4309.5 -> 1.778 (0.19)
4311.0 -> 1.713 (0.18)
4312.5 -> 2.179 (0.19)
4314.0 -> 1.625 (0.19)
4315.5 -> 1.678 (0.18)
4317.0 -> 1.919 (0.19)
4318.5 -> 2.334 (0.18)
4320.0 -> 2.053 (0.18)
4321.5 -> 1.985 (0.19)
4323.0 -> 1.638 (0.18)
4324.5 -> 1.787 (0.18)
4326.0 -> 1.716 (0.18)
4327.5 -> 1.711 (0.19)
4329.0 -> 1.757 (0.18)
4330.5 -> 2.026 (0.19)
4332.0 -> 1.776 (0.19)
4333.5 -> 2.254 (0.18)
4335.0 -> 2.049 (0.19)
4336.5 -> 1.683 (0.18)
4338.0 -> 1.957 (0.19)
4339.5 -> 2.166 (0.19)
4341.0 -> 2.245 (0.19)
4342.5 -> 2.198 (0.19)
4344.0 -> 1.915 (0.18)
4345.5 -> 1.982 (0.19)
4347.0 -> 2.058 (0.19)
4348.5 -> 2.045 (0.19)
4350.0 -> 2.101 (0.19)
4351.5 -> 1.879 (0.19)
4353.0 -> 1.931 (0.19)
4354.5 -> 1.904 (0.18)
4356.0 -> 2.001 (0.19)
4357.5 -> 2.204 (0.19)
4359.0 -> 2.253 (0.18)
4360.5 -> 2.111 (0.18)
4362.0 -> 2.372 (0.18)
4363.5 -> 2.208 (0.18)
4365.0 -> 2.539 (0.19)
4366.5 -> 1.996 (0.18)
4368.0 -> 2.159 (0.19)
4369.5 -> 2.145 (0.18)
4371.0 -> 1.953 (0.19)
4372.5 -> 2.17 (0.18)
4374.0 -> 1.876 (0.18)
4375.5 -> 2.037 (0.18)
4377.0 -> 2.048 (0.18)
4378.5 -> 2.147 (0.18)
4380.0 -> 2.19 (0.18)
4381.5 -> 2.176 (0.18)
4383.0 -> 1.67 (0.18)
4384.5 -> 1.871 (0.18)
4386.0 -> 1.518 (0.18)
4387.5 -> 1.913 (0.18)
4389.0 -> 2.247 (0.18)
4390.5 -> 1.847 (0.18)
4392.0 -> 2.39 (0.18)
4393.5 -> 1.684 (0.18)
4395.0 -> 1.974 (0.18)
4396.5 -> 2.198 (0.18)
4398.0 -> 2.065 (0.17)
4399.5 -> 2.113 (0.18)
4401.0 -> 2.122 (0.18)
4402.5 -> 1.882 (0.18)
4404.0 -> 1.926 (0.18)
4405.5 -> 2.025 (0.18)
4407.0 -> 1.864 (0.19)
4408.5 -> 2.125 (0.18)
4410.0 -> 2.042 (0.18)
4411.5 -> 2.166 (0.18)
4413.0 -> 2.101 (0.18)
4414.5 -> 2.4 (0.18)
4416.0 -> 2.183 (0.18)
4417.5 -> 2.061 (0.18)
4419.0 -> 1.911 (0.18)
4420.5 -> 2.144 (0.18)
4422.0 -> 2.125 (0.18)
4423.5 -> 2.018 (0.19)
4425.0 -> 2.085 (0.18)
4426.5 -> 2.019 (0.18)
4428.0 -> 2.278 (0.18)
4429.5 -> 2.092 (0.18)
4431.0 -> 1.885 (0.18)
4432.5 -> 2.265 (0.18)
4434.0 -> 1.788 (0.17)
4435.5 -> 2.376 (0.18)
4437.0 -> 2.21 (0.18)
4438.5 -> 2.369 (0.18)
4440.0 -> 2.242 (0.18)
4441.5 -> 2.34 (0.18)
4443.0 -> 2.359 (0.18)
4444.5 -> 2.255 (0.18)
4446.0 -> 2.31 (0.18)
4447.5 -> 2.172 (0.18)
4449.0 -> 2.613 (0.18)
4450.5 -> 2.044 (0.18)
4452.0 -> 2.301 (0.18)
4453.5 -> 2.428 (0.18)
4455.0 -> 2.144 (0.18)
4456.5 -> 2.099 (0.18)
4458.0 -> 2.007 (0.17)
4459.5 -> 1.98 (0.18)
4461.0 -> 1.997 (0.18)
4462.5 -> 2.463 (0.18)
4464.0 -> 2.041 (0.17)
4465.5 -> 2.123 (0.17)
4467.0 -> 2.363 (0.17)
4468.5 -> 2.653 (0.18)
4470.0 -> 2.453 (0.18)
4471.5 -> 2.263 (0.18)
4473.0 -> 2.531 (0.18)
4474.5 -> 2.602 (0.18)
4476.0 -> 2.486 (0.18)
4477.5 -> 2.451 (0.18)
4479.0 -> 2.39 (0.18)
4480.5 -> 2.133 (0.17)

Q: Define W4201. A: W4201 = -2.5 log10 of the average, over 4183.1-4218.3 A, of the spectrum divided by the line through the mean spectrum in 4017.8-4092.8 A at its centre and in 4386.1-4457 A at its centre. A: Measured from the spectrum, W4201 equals -0.112 mag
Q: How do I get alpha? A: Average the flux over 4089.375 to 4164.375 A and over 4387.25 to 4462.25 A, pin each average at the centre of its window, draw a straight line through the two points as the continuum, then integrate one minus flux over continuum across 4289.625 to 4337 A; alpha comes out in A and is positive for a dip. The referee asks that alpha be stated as 4.7 A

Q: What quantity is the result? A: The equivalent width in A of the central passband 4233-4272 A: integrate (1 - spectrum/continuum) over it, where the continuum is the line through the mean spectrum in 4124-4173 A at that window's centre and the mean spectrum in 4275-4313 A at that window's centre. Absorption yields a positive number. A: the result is -3.54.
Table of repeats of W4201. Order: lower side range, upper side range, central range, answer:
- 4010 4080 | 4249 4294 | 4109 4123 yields 0.02 mag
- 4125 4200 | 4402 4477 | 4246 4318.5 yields 0.08 mag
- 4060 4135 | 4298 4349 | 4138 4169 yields -0.06 mag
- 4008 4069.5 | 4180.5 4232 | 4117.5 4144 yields 0.10 mag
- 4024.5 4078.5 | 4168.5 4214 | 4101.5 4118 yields 0.15 mag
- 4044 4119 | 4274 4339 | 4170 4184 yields -0.11 mag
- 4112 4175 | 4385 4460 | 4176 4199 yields -0.09 mag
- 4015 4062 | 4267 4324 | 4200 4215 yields -0.25 mag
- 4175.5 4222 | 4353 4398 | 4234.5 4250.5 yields 0.06 mag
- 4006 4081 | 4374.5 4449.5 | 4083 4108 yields 0.09 mag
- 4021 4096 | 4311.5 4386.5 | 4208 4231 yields -0.11 mag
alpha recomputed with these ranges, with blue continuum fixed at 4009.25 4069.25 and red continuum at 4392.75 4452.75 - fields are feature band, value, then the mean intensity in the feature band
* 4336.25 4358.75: 0.1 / 2.03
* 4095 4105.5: 1.6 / 1.49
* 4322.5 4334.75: 1.1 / 1.85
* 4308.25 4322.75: 0.8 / 1.9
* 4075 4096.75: 0.2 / 1.73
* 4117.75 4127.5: 0.4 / 1.72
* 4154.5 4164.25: 0.8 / 1.69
